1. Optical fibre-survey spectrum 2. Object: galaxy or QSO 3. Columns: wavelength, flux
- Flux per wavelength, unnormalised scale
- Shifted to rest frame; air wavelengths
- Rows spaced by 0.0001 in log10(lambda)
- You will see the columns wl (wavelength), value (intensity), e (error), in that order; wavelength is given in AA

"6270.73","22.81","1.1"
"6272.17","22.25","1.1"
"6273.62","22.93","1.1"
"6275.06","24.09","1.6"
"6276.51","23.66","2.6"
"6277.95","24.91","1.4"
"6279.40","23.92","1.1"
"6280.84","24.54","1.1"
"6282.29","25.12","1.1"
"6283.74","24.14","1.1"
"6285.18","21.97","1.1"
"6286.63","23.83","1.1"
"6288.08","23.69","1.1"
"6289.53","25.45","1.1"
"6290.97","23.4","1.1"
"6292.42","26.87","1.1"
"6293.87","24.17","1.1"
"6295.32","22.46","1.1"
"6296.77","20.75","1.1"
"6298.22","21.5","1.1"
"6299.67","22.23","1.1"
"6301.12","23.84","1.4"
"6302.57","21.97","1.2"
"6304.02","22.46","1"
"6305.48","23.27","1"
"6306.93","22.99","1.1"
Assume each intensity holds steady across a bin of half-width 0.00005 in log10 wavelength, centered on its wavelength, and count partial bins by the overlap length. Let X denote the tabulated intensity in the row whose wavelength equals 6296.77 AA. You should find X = 20.75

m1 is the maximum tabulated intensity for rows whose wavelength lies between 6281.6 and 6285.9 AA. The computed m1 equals 25.12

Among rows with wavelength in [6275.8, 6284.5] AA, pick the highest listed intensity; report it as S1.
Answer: 25.12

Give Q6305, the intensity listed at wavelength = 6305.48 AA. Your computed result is 23.27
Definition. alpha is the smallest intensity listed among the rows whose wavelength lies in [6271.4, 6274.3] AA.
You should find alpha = 22.25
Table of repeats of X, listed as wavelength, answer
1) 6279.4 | 23.92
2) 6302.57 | 21.97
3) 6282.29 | 25.12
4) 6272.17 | 22.25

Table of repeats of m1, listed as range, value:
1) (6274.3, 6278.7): 24.91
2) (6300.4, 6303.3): 23.84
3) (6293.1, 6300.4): 24.17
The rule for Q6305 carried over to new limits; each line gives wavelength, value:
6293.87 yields 24.17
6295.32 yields 22.46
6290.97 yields 23.4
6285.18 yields 21.97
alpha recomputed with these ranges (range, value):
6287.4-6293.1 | 23.4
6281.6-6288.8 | 21.97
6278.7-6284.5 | 23.92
